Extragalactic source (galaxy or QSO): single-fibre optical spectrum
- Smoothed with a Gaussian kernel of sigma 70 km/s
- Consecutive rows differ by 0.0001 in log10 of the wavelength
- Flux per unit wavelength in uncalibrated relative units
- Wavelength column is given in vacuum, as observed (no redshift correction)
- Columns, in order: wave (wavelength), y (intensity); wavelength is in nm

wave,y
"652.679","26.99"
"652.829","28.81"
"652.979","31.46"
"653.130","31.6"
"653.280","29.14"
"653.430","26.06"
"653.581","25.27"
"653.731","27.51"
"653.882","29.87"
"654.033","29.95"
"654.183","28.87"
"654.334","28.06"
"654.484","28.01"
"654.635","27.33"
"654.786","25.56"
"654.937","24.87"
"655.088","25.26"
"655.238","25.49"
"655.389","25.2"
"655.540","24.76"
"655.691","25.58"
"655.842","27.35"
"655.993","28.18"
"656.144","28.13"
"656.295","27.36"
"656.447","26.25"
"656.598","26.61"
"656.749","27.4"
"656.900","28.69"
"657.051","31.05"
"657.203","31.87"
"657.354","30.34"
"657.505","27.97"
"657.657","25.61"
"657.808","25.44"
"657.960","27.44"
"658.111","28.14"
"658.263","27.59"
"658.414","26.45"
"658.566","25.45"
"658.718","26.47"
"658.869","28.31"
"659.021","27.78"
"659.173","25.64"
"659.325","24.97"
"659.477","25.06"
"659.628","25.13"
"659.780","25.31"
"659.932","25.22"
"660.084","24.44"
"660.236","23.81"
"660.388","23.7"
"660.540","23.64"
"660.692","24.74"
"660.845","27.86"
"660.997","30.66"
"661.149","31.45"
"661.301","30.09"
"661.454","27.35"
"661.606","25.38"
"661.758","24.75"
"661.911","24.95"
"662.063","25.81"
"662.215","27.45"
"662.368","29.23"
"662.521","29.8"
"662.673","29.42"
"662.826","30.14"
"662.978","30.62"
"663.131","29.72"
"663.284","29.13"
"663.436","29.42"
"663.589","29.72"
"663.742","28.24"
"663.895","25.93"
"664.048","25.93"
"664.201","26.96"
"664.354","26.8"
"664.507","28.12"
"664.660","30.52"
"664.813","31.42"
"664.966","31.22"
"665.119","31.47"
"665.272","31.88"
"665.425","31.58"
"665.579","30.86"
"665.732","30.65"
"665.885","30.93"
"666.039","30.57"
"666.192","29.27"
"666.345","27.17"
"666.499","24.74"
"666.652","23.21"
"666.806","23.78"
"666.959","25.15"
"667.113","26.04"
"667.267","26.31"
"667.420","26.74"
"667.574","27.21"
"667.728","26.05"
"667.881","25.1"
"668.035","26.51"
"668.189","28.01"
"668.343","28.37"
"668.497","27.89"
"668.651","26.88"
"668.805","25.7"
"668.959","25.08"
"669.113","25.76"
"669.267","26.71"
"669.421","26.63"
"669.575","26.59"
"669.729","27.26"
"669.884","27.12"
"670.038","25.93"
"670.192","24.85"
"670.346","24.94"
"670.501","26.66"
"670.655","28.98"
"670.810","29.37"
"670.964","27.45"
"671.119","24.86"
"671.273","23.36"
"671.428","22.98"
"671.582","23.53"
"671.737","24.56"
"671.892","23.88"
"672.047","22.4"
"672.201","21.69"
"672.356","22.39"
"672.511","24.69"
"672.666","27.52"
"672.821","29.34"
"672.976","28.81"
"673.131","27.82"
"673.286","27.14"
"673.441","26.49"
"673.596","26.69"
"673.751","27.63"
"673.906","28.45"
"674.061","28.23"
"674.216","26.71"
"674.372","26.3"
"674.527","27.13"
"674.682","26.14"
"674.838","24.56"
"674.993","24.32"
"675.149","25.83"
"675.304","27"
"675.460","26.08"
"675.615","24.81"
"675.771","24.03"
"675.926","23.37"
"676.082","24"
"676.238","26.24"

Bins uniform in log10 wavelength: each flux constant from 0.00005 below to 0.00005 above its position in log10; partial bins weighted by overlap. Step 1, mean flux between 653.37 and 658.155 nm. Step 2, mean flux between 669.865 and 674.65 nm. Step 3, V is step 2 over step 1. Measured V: 0.95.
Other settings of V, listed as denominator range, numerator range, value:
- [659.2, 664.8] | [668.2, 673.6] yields 0.95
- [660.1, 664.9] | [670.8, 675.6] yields 0.93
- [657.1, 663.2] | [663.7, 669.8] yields 1.02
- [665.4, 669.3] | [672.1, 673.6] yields 0.97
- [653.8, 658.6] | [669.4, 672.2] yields 0.93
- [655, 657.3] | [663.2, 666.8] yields 1.06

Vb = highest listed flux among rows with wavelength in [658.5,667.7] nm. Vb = 31.88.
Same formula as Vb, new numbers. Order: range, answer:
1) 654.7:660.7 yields 31.87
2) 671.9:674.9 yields 29.34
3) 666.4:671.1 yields 29.37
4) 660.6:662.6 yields 31.45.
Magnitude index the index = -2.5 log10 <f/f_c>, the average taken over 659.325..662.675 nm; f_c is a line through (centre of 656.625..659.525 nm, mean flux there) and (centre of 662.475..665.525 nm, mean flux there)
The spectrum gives 0.08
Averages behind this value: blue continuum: 27.5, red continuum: 29.4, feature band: 26.5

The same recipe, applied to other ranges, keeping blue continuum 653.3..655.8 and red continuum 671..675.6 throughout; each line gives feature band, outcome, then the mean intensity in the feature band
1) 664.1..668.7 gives -0.08 mag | 28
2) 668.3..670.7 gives -0.02 mag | 26.5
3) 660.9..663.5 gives -0.09 mag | 28.6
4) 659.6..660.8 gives 0.08 mag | 24.5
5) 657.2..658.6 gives -0.04 mag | 27.5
